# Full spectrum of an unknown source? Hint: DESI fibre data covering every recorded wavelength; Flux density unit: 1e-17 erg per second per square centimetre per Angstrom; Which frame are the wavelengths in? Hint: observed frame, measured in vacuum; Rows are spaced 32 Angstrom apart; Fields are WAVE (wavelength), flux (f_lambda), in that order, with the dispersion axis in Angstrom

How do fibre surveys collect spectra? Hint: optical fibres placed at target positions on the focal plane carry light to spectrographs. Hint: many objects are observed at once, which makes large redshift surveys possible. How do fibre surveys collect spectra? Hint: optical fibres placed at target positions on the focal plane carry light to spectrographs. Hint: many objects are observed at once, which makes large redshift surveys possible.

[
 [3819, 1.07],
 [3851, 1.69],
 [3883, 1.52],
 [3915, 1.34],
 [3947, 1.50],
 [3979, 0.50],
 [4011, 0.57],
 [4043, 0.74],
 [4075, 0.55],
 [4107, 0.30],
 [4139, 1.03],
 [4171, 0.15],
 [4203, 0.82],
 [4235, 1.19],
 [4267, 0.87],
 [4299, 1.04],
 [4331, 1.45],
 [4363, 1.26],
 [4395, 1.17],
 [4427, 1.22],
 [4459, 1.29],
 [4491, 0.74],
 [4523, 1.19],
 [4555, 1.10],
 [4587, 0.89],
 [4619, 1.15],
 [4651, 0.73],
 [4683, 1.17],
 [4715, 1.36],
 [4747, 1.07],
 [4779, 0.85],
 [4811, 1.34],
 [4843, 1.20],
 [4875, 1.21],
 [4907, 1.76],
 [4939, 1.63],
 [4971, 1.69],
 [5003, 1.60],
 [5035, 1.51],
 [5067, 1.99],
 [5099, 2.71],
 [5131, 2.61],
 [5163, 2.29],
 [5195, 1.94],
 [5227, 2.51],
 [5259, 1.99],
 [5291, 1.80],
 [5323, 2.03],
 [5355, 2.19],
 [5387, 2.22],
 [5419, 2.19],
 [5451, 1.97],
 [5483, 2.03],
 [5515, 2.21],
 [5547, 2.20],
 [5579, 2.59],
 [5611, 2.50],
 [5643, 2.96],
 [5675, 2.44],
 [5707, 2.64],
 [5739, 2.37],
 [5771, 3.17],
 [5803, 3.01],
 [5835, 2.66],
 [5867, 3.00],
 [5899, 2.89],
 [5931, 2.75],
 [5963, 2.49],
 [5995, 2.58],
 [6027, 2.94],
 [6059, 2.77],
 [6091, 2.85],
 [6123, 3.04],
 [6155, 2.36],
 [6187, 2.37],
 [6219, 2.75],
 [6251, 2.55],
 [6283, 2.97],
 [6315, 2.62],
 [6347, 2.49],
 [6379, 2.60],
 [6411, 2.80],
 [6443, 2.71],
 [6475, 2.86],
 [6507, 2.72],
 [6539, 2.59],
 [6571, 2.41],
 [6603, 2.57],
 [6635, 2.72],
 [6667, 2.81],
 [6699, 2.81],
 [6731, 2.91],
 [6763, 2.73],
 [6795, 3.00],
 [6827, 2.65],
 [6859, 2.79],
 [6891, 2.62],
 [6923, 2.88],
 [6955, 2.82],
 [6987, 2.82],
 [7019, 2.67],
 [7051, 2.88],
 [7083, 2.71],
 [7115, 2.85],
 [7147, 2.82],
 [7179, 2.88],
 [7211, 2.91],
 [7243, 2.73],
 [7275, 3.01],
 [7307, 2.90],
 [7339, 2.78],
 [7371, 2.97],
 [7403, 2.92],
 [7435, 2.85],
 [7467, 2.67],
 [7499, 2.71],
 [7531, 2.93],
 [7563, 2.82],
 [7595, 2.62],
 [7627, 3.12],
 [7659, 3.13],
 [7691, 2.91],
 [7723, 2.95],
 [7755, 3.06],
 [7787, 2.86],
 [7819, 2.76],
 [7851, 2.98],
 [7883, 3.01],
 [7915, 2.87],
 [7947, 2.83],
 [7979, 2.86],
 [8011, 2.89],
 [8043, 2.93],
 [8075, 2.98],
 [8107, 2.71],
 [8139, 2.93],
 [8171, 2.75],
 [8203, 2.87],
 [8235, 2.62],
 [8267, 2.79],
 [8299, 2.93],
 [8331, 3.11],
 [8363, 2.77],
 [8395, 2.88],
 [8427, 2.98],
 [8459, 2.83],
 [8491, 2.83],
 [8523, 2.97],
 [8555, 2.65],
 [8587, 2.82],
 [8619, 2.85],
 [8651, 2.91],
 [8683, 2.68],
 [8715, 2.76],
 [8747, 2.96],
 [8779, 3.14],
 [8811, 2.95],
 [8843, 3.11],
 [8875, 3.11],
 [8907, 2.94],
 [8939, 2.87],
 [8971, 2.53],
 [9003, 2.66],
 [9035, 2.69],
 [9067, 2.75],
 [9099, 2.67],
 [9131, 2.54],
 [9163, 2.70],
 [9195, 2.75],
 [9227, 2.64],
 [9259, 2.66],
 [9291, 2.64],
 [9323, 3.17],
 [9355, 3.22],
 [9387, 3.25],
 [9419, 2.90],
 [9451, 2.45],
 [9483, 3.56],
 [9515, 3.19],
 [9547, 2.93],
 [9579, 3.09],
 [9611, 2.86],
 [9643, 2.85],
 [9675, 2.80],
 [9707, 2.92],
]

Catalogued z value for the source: 0.27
